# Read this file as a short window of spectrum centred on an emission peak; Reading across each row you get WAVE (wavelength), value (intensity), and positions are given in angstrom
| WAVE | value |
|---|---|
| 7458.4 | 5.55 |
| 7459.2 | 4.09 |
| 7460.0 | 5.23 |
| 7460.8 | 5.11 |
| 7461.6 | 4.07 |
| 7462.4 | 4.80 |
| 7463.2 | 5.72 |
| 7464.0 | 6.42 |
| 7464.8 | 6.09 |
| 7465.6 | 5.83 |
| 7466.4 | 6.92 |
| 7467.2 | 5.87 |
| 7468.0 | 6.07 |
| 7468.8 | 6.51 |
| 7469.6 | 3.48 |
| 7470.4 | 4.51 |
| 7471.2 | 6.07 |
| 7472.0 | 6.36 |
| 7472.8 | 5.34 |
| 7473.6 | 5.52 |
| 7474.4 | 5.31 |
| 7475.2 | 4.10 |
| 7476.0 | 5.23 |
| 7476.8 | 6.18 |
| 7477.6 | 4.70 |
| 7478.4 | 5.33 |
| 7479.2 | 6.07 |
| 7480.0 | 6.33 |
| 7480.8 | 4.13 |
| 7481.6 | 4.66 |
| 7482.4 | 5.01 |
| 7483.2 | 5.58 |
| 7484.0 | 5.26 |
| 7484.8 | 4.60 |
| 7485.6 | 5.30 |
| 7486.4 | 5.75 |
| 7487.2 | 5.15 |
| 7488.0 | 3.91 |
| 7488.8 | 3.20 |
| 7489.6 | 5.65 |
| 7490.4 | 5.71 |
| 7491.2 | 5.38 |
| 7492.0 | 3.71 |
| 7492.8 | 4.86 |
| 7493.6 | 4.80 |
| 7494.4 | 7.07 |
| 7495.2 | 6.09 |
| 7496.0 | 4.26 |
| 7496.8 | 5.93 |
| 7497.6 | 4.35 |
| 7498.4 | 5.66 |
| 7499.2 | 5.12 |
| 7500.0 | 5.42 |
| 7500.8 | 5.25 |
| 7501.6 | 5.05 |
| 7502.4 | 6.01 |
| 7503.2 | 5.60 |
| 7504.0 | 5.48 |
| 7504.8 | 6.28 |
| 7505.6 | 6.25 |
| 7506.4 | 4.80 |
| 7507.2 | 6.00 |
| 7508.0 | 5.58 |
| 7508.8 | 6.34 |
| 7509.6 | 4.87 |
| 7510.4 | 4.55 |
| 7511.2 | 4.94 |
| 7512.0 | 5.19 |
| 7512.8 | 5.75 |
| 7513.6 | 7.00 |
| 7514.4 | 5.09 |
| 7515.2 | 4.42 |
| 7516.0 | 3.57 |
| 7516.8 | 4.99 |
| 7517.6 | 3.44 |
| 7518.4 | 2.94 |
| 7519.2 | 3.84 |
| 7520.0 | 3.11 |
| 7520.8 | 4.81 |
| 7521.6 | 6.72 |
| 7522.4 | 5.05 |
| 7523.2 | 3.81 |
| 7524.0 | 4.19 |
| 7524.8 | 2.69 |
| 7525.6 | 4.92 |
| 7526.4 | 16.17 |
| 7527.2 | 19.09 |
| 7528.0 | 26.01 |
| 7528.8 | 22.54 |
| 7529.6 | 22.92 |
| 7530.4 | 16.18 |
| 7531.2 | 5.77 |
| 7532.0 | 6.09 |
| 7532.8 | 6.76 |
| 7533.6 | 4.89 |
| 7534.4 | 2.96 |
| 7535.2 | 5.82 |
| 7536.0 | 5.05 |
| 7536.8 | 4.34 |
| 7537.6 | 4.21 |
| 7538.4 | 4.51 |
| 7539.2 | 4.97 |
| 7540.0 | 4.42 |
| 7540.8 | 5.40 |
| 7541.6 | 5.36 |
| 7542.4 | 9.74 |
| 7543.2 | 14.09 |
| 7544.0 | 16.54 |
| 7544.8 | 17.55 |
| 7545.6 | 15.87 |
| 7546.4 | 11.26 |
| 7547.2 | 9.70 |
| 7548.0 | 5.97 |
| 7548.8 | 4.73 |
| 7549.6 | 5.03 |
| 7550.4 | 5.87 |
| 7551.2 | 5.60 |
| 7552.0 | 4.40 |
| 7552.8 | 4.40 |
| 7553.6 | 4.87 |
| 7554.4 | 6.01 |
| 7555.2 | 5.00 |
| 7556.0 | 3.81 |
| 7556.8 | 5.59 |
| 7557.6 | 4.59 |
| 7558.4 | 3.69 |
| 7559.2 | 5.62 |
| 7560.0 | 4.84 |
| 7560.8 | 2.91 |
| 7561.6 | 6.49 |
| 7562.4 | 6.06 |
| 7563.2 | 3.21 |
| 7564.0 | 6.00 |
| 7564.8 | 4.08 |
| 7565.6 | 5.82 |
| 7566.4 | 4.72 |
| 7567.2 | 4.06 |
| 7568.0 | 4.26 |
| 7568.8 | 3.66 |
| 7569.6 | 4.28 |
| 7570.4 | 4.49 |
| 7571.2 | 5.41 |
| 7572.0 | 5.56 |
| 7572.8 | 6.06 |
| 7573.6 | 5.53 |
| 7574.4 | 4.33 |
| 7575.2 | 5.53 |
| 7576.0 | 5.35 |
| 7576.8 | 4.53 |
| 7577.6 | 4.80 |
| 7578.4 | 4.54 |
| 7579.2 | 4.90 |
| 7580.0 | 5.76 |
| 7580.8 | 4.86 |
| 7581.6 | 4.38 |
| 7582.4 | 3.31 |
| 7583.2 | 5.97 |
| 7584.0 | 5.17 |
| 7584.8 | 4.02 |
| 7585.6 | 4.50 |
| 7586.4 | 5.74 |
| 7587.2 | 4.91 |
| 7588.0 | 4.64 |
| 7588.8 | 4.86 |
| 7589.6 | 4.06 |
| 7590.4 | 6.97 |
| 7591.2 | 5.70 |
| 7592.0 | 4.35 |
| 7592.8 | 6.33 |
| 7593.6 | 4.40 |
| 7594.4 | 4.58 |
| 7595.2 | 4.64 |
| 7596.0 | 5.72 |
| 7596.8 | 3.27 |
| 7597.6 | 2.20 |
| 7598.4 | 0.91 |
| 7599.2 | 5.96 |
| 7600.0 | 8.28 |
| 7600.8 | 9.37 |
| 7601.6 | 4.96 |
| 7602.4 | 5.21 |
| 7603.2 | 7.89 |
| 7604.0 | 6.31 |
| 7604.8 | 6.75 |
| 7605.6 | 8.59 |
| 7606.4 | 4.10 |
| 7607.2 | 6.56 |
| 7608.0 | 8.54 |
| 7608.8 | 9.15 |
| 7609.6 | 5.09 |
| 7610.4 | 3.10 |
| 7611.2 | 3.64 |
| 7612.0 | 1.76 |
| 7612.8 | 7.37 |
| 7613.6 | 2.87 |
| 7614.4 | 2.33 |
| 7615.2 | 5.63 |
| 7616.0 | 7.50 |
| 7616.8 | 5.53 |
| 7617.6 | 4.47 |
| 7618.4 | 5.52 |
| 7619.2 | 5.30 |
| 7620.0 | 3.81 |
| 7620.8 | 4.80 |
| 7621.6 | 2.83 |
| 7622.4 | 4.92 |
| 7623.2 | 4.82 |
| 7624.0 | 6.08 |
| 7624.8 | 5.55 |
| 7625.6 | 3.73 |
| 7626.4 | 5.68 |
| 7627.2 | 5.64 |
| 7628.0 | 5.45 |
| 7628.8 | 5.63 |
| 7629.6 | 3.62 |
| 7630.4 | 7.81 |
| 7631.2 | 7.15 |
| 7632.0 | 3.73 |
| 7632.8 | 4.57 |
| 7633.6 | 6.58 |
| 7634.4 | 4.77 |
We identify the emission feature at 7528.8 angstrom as [S II]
